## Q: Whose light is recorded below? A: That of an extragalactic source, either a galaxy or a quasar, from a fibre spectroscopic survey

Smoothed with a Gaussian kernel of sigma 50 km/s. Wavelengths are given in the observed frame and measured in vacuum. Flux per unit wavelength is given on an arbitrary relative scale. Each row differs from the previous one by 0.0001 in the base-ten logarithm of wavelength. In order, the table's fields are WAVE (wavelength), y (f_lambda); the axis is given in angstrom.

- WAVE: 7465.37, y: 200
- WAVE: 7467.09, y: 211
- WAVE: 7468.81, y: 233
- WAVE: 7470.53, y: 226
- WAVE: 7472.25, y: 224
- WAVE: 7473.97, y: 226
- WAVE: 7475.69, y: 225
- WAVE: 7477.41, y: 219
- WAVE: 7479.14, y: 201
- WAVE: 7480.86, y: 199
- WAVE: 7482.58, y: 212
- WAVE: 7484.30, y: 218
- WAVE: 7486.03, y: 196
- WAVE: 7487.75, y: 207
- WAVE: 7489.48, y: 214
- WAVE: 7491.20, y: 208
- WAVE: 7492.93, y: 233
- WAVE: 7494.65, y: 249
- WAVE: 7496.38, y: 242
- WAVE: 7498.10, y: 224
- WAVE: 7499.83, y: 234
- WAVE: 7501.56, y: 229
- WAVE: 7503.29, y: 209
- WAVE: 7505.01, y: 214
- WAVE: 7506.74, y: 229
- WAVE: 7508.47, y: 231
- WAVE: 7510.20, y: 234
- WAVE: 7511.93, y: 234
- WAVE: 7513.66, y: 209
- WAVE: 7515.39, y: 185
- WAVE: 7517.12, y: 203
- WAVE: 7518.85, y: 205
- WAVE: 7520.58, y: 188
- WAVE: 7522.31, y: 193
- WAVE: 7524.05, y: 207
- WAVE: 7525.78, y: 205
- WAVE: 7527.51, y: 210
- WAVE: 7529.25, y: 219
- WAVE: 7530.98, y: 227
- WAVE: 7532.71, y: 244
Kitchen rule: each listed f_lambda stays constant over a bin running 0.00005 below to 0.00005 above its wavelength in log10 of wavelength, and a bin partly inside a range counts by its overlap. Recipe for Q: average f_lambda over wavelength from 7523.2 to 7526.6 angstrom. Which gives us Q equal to 206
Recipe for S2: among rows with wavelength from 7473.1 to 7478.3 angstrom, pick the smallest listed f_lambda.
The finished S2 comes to 219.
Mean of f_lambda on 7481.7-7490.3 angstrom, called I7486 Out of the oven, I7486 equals 209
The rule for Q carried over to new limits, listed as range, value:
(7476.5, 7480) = 210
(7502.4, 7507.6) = 218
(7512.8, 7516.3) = 197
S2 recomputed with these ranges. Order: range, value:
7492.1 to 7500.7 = 224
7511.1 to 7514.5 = 209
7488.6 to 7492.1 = 208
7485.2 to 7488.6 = 196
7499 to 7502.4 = 229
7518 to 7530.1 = 188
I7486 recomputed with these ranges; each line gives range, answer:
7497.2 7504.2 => 224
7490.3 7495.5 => 230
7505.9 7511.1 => 231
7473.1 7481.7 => 214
